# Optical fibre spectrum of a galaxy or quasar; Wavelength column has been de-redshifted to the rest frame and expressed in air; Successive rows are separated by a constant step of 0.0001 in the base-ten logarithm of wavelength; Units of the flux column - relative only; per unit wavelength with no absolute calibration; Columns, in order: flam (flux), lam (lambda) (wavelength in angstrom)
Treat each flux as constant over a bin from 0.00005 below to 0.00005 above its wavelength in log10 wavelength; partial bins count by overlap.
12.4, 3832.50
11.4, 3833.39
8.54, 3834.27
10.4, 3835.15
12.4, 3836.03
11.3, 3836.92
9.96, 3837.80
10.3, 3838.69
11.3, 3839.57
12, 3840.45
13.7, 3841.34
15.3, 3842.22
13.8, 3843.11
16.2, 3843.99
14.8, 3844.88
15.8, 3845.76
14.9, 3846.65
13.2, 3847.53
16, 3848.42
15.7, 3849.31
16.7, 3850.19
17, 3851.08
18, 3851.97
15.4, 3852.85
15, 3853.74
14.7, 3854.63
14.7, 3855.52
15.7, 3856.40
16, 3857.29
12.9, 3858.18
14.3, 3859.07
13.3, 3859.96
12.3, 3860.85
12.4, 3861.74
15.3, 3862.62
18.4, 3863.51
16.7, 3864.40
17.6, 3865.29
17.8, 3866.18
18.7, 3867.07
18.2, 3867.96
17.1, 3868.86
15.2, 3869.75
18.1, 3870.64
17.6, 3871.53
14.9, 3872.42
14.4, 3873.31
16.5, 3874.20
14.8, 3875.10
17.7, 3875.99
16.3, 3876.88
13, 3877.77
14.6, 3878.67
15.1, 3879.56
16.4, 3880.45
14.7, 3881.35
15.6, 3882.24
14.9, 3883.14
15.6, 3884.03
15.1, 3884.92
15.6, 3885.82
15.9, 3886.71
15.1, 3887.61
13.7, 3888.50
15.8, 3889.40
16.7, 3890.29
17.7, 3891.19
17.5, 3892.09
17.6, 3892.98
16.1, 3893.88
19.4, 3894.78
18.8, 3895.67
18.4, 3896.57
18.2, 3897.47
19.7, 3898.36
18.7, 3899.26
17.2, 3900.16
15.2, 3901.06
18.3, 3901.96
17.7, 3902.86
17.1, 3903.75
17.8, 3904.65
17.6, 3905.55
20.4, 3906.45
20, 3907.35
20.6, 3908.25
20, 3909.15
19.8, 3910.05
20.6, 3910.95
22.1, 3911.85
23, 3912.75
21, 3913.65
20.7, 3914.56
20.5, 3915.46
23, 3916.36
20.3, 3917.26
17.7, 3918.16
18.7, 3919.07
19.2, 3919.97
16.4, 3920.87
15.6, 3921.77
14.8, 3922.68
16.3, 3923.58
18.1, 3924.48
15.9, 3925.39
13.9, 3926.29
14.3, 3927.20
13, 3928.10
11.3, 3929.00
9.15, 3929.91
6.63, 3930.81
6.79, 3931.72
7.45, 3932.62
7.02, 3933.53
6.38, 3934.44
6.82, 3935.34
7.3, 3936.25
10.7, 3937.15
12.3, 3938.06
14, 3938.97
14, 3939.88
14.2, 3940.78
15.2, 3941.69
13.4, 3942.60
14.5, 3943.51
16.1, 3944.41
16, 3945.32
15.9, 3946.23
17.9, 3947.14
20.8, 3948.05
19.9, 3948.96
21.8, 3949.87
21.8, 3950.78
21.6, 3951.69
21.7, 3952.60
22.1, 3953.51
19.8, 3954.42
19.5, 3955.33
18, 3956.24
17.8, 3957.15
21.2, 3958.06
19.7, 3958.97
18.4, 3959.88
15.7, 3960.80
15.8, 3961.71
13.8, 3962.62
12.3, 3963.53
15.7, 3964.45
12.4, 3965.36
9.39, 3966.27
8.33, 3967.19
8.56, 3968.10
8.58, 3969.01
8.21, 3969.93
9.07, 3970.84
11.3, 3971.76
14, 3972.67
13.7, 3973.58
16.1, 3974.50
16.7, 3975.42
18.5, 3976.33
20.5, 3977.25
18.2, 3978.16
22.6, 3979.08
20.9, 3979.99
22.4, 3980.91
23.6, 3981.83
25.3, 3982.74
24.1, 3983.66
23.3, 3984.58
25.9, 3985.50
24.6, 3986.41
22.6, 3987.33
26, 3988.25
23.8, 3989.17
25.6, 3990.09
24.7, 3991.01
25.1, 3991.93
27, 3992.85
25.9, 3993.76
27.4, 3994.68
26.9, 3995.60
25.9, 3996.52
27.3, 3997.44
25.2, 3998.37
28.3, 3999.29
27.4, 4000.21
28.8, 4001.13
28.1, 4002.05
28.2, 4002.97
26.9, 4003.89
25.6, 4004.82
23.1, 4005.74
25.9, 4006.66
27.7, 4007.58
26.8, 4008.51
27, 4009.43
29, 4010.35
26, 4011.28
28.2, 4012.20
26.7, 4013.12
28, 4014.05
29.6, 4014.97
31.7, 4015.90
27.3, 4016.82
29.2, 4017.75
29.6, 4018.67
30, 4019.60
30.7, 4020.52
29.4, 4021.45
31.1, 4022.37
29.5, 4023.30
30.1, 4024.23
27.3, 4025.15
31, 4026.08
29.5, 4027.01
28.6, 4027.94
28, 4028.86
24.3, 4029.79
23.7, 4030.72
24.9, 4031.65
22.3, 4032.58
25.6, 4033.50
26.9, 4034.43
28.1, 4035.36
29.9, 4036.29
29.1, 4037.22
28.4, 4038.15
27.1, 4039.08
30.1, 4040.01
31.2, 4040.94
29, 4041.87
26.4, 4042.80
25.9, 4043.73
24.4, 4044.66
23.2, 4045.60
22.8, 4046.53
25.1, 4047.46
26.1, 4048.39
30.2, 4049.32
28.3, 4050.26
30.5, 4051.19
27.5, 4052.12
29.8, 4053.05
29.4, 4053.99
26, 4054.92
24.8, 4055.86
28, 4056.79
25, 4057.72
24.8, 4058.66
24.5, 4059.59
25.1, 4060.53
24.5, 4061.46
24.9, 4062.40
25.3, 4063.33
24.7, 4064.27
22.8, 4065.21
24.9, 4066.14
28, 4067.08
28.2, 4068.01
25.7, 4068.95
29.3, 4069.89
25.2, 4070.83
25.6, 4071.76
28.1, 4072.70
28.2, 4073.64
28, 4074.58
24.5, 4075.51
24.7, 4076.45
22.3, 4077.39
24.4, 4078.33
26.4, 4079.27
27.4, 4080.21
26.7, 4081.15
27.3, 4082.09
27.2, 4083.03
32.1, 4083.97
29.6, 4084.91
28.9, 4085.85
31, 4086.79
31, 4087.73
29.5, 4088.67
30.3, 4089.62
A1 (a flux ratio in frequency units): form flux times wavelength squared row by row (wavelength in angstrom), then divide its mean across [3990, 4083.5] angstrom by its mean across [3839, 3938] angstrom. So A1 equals 1.84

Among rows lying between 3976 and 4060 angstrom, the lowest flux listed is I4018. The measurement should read 18.2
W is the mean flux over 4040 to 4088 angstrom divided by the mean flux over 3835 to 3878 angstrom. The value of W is 1.8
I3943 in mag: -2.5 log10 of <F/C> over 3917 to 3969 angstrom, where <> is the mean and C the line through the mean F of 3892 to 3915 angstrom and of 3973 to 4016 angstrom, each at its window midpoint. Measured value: 0.400 mag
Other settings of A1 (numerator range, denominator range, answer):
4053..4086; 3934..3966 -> 1.74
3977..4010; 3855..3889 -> 1.73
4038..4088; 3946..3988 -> 1.57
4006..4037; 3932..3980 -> 1.91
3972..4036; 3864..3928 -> 1.56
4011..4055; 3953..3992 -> 1.58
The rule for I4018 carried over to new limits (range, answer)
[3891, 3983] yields 6.38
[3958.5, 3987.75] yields 8.21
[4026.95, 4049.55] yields 22.3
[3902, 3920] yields 17.1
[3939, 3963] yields 13.4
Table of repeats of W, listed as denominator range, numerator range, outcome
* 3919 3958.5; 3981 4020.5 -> 1.77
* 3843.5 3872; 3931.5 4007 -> 1.19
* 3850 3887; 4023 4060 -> 1.73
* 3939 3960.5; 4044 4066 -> 1.43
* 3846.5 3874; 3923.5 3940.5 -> 0.70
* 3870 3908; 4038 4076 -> 1.59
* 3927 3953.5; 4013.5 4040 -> 2.04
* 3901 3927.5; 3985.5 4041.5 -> 1.47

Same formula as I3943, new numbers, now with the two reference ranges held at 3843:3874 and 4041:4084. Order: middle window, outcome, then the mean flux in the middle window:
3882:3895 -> 0.08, 16.1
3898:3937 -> 0.16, 16.1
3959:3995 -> 0.18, 18.6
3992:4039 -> -0.16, 27.6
